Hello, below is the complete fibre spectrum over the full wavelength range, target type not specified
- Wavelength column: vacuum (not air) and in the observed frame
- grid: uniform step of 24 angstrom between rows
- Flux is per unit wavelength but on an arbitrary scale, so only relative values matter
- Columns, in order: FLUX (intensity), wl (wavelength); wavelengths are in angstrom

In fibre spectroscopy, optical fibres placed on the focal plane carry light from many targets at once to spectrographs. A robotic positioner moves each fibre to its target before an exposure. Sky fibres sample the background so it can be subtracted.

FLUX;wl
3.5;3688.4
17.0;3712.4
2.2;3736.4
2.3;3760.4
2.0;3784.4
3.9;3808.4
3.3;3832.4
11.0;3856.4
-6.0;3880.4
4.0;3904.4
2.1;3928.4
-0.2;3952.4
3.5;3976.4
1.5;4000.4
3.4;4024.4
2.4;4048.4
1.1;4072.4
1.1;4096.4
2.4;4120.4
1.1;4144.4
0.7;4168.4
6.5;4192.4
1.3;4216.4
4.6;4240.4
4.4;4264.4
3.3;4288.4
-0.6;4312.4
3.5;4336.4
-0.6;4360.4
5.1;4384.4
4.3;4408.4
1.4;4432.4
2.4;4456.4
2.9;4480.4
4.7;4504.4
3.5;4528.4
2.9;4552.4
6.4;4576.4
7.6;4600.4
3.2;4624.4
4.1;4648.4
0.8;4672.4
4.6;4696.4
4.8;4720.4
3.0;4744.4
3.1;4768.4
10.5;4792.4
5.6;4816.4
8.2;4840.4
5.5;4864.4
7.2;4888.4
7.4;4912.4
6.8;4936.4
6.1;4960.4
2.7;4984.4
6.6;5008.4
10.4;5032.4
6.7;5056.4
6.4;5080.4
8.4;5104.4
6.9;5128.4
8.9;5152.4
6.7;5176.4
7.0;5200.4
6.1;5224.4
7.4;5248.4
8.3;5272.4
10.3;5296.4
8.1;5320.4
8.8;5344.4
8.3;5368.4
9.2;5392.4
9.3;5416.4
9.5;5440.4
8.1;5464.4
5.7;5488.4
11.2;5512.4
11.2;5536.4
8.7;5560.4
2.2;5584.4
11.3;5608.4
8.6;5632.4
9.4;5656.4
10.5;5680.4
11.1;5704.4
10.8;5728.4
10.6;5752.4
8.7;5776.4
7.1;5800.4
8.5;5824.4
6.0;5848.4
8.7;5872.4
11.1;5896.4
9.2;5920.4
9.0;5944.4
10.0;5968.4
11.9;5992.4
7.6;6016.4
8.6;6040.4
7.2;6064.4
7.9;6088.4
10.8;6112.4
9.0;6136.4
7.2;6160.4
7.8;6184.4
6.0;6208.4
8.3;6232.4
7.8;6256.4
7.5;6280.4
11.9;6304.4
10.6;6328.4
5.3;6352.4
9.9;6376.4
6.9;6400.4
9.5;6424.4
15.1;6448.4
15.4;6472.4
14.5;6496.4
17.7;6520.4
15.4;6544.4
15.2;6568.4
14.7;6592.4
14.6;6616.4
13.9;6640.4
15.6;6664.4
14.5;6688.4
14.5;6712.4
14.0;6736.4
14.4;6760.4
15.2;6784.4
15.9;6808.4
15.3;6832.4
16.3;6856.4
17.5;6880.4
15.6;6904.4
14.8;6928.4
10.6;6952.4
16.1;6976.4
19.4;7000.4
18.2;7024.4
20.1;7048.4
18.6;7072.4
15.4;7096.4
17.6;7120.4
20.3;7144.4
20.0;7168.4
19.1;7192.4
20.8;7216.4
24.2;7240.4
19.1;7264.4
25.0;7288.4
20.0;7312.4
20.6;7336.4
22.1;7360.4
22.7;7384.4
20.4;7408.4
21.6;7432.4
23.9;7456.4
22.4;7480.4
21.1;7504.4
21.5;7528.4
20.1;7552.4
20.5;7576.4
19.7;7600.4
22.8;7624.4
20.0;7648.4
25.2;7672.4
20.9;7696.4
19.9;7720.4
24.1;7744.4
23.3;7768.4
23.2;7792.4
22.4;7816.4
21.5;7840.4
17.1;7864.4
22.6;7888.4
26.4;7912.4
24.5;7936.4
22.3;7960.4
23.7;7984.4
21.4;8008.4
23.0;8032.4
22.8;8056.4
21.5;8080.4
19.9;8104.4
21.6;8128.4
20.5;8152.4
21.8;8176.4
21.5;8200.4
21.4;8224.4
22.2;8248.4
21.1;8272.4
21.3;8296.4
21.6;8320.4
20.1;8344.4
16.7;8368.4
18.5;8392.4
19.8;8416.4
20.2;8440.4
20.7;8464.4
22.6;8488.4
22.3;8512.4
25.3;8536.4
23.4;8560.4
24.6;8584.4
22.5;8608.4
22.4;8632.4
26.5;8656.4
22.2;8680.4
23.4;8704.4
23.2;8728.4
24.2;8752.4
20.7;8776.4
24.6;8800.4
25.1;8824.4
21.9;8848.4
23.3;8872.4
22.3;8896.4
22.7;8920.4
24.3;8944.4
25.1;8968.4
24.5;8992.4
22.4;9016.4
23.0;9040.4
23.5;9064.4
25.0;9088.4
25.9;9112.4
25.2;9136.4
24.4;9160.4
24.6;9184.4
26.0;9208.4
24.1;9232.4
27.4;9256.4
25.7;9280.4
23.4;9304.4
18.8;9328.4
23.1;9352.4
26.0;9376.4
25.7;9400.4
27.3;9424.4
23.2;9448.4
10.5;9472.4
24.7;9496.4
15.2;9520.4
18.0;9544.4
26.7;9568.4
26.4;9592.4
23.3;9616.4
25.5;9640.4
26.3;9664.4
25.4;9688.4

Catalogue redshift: 0.62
